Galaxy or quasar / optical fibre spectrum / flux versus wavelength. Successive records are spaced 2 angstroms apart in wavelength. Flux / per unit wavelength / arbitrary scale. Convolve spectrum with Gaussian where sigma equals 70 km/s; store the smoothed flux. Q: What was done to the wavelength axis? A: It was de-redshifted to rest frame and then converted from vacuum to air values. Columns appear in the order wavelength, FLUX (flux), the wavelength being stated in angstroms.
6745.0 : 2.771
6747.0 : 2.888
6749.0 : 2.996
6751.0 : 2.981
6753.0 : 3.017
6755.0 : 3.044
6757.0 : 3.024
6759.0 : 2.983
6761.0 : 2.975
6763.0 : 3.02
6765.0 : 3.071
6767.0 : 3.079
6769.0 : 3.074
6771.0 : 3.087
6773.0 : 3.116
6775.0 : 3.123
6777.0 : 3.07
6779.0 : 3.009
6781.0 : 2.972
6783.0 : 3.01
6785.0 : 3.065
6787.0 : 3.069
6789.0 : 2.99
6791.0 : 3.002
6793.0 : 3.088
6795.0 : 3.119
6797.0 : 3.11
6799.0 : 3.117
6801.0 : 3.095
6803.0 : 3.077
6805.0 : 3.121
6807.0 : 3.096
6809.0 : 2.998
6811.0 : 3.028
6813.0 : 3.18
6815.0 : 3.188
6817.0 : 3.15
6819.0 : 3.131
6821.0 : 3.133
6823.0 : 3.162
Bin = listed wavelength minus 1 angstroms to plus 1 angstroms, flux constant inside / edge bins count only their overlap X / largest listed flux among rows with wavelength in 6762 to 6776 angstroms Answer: 3.123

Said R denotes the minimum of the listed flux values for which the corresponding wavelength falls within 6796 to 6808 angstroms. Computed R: 3.077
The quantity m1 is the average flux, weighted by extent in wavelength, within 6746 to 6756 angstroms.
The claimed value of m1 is 2.99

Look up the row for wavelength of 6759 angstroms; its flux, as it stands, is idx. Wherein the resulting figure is 2.983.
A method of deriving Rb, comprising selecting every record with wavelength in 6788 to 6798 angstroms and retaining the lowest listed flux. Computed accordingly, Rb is 2.99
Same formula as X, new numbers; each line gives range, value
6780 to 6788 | 3.069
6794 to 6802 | 3.119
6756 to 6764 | 3.024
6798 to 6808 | 3.121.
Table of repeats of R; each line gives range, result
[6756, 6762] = 2.975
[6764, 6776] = 3.071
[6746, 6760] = 2.888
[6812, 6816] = 3.18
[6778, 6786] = 2.972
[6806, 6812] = 2.998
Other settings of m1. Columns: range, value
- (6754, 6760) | 3.02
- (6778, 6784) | 3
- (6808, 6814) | 3.07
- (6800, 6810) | 3.08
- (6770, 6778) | 3.1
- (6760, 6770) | 3.04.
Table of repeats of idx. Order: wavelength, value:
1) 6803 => 3.077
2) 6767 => 3.079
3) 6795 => 3.119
